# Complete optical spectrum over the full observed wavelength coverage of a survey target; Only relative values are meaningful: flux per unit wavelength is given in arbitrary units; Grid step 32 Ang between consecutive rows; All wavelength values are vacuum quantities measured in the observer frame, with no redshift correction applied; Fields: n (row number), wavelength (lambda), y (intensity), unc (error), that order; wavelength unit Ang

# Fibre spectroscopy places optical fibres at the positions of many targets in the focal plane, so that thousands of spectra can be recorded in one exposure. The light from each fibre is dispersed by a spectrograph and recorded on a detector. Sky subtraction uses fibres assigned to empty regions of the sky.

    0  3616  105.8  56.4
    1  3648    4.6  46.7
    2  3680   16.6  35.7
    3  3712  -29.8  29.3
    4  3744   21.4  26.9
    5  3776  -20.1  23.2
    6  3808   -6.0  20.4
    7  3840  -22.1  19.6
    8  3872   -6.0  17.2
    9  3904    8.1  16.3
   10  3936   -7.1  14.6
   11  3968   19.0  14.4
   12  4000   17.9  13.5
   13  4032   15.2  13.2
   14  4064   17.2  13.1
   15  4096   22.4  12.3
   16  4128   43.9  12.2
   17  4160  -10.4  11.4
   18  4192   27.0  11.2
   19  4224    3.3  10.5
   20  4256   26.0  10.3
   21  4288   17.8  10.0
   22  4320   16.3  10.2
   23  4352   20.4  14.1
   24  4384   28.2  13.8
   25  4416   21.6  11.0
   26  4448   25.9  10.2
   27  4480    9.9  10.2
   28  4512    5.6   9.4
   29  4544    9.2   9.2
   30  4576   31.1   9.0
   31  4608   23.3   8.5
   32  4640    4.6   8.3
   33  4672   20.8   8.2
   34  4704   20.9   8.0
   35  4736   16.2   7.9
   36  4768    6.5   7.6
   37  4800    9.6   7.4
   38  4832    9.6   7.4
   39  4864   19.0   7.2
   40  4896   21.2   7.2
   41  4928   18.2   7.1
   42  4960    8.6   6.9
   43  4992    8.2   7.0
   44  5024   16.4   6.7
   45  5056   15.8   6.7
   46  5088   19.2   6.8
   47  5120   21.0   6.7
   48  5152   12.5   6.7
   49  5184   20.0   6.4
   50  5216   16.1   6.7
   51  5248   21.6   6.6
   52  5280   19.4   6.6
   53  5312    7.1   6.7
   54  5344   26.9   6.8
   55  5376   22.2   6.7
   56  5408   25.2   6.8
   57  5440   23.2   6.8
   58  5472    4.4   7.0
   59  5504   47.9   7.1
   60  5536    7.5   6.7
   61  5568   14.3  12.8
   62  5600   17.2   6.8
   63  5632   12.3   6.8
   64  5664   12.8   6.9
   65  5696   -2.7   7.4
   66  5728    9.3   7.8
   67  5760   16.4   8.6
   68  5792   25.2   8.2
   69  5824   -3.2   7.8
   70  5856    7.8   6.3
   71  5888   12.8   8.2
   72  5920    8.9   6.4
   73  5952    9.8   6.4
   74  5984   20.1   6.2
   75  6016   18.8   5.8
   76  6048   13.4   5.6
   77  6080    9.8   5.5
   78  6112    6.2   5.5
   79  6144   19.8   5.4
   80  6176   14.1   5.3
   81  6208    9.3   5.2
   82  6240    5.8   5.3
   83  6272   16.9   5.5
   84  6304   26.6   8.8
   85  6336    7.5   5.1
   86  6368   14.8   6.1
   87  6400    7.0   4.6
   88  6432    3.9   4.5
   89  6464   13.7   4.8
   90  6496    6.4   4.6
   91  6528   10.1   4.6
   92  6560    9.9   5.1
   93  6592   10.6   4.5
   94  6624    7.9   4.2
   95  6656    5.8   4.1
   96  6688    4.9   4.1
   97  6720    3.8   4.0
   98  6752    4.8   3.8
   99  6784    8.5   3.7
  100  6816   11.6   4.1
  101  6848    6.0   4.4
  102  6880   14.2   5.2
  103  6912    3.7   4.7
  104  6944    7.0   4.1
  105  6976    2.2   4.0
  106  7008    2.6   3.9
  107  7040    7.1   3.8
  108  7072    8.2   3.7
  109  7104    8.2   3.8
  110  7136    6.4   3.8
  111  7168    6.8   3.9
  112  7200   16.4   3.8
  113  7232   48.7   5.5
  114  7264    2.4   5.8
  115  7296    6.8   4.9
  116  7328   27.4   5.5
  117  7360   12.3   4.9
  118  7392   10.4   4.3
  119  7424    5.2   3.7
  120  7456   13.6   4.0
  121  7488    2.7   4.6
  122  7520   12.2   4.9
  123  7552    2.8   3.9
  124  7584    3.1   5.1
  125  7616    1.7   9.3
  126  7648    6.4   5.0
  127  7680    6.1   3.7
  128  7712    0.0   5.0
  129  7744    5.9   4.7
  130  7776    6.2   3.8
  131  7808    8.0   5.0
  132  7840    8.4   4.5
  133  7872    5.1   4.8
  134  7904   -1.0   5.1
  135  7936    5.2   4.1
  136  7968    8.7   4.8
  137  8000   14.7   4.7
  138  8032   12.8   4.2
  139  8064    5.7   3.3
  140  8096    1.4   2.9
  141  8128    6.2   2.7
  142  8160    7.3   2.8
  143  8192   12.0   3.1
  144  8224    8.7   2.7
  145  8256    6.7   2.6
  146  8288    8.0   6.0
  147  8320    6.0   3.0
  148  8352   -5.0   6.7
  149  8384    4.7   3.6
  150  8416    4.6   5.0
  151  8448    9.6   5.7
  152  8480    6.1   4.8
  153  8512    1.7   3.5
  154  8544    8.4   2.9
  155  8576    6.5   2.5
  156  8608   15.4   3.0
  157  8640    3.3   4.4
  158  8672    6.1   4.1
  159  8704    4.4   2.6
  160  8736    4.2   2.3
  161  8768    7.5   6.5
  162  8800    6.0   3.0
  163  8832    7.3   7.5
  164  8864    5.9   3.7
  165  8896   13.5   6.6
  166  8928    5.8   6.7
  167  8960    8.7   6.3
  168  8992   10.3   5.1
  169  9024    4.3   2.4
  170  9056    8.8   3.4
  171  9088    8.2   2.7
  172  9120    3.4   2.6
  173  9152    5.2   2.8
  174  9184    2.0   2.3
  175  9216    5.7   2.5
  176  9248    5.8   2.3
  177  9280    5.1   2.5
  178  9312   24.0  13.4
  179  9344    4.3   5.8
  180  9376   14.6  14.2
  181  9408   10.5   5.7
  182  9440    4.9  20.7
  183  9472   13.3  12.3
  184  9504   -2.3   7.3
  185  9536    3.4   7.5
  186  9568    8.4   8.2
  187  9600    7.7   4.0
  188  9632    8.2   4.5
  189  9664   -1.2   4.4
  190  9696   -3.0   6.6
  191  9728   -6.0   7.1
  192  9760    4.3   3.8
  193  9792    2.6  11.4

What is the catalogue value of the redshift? 0.10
